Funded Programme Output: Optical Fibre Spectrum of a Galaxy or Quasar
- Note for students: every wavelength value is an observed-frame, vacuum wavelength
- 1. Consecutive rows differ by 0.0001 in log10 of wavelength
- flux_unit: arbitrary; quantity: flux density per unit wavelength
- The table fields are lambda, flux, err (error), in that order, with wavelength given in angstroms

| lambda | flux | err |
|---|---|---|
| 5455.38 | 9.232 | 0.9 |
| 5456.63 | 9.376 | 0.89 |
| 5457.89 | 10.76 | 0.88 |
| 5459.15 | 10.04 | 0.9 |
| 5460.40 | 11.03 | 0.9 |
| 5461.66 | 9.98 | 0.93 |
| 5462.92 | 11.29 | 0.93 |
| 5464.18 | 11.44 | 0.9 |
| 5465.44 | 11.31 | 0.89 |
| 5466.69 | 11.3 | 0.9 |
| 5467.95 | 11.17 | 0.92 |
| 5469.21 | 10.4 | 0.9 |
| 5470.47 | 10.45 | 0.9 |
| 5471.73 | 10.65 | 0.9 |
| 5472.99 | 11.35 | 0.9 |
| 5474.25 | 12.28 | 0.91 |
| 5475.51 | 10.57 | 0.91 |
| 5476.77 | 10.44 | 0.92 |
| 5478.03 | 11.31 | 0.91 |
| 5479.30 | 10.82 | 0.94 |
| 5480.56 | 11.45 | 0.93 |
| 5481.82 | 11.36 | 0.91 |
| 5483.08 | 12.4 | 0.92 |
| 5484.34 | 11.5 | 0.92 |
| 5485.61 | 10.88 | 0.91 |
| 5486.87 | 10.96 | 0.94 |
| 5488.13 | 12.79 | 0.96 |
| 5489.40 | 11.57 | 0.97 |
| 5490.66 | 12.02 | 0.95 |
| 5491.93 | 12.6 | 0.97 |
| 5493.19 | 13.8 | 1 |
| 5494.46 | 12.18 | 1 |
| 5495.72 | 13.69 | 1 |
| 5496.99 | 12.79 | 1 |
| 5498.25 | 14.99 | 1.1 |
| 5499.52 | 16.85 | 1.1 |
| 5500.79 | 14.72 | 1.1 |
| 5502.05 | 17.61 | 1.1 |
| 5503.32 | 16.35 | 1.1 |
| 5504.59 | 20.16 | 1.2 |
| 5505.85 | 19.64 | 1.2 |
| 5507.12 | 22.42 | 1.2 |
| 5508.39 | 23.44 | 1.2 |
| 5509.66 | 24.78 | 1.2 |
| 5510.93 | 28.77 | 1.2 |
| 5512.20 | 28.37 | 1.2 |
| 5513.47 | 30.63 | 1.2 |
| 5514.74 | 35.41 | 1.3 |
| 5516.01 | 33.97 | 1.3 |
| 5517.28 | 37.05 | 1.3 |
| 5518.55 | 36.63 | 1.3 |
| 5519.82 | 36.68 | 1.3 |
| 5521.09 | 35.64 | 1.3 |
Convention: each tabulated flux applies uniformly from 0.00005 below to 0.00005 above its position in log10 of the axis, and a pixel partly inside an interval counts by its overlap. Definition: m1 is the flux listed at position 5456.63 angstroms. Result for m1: 9.376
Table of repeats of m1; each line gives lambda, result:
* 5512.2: 28.37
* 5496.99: 12.79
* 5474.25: 12.28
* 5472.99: 11.35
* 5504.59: 20.16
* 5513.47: 30.63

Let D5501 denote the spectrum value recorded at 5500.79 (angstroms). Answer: 14.72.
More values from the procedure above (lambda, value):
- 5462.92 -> 11.29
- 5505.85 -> 19.64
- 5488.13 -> 12.79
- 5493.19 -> 13.8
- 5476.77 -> 10.44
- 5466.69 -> 11.3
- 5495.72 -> 13.69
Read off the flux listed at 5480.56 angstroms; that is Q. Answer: 11.45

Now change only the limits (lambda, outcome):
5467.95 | 11.17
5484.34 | 11.5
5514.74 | 35.41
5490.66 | 12.02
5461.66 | 9.98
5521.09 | 35.64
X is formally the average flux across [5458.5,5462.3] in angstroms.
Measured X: 10.4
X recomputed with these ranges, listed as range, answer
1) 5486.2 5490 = 11.8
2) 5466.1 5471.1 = 10.8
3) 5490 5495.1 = 12.7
